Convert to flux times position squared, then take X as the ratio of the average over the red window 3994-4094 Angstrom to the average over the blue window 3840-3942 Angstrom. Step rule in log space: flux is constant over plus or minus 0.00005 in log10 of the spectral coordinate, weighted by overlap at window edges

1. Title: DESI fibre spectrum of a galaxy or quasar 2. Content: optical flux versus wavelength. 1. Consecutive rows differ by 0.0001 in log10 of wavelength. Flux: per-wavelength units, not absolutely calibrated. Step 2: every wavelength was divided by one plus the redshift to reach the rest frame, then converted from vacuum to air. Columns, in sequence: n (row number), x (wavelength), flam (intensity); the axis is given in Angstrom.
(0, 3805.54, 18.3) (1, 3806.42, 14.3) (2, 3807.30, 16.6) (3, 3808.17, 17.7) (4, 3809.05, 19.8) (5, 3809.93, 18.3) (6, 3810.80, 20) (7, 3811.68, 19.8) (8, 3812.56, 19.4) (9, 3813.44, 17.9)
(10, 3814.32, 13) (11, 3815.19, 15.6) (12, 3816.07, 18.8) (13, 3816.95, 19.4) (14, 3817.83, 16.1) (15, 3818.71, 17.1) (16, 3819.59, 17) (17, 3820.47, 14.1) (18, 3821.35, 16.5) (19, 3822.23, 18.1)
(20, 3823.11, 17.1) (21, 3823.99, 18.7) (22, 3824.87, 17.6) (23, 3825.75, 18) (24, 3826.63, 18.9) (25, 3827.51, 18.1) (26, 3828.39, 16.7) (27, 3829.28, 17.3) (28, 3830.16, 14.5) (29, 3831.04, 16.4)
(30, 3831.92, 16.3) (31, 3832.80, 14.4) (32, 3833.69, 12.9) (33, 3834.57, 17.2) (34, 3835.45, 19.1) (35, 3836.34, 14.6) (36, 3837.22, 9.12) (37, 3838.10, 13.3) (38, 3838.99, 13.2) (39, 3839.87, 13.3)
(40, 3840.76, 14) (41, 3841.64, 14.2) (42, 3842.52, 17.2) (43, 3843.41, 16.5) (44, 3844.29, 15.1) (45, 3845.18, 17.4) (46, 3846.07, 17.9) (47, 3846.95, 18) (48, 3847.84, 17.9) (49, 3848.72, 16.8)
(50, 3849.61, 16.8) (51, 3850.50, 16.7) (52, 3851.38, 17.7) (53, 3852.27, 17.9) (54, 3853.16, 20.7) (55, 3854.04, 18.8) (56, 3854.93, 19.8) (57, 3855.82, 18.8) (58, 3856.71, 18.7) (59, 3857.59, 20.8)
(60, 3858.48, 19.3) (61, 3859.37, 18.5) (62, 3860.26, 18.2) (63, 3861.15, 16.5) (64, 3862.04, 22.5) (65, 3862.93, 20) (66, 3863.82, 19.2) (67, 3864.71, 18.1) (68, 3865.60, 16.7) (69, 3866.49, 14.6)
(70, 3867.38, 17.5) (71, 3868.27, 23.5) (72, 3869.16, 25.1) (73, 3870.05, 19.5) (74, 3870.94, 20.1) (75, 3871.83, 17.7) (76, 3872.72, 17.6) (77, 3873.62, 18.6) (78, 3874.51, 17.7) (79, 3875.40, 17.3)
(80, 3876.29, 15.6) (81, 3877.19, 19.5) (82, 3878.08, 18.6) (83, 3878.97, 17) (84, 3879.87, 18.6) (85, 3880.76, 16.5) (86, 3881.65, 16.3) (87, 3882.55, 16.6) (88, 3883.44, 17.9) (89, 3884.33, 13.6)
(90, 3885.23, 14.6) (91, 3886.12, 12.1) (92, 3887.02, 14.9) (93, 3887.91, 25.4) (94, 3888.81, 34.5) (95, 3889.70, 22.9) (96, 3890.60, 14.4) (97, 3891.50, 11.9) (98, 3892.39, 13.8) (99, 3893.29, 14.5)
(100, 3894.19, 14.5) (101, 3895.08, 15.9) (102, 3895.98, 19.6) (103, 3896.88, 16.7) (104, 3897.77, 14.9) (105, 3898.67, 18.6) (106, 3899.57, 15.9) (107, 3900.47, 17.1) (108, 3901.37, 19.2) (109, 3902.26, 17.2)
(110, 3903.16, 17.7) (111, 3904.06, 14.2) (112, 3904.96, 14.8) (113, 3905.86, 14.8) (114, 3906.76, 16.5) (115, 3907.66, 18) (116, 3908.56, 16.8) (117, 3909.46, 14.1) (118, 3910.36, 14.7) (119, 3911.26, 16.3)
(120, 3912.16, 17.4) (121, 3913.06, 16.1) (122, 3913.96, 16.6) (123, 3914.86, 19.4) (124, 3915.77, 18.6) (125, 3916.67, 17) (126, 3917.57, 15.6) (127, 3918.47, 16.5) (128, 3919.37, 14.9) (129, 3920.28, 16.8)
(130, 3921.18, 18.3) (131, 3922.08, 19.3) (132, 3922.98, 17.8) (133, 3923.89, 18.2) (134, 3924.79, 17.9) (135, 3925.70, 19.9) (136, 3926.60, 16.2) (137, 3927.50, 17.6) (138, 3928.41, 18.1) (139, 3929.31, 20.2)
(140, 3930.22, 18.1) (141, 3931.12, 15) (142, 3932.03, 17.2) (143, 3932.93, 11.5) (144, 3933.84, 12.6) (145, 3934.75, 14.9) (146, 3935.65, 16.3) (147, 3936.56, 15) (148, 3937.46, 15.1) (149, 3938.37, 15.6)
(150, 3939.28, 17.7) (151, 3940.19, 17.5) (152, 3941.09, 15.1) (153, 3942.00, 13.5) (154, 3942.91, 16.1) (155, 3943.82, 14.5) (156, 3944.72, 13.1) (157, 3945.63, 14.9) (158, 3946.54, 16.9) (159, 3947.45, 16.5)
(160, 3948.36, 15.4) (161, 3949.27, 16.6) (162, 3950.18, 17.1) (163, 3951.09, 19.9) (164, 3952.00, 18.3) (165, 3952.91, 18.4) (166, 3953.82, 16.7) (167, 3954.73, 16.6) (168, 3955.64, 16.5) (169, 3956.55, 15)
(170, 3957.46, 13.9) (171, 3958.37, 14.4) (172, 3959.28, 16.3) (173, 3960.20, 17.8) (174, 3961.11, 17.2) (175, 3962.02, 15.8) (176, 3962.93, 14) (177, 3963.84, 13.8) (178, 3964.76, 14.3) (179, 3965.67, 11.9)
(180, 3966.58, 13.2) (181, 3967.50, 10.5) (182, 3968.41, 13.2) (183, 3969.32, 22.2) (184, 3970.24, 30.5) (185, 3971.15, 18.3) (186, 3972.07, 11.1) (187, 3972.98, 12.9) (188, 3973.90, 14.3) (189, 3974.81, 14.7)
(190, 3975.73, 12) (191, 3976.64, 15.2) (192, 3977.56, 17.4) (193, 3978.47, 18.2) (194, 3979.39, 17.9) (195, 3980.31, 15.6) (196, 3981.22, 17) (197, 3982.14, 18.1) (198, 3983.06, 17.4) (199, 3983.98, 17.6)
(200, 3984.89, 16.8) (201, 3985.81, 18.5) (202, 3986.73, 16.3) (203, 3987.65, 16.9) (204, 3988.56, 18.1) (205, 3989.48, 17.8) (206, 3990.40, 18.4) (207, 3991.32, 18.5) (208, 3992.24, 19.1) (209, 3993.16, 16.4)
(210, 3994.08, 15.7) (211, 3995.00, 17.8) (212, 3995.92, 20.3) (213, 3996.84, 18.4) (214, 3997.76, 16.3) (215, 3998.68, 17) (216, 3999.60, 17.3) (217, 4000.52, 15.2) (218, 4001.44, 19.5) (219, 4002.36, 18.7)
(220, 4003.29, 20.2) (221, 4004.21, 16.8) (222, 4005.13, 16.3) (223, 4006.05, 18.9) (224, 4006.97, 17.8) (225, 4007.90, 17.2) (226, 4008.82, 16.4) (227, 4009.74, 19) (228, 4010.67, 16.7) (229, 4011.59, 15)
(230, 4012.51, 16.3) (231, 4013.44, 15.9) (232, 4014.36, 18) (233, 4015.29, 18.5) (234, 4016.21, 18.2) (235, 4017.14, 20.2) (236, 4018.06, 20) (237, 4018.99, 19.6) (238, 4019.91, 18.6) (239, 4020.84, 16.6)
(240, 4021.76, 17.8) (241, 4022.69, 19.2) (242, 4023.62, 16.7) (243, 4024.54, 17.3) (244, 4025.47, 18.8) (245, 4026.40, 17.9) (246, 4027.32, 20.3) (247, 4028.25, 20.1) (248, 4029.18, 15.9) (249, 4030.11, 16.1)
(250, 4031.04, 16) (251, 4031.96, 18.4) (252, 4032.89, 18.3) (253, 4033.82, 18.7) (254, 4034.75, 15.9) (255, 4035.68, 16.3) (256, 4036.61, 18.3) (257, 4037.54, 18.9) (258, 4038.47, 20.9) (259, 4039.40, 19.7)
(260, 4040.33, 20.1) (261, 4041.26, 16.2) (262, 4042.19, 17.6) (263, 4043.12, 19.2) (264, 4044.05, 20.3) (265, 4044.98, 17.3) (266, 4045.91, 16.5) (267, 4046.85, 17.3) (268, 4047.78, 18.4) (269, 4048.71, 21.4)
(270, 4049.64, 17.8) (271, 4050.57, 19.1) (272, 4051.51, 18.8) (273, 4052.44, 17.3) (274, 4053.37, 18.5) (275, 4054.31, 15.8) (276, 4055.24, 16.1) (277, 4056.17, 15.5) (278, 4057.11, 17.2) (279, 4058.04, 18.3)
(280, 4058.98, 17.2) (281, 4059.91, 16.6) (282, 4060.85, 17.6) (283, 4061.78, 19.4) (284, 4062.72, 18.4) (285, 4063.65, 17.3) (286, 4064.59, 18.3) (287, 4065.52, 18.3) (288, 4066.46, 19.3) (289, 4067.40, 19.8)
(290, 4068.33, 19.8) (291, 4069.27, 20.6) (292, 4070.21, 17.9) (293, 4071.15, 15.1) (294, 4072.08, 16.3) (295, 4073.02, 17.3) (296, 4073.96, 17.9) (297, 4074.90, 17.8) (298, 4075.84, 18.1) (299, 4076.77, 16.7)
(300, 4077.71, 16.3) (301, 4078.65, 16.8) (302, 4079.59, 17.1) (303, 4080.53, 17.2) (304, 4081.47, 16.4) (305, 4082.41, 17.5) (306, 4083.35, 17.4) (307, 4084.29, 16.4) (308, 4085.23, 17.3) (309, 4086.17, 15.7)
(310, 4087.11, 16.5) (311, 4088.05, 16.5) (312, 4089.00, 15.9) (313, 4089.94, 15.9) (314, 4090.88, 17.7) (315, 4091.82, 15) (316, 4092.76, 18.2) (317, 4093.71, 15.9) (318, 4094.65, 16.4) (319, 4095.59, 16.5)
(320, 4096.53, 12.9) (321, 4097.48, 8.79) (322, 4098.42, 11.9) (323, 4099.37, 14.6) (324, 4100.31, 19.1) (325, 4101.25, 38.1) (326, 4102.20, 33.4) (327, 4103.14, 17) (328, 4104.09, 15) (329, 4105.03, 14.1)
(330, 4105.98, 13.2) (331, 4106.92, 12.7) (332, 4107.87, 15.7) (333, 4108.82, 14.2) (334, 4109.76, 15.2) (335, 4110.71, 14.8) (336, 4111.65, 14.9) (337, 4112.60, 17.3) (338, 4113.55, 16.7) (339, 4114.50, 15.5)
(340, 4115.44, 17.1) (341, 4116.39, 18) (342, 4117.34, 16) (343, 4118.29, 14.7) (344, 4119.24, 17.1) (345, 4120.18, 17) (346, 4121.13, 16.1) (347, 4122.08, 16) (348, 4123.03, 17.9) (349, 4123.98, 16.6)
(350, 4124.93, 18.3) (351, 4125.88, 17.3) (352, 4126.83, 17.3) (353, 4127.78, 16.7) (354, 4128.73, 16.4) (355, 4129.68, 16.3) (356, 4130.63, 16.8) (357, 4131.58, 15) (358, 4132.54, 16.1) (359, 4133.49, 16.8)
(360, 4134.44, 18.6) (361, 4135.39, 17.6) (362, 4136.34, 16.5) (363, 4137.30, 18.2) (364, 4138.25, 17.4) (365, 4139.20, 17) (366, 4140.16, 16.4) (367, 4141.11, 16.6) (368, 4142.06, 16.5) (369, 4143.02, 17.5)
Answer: 1.1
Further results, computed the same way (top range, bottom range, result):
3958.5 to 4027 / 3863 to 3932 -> 1.03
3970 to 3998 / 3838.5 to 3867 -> 1.04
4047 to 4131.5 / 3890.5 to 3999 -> 1.12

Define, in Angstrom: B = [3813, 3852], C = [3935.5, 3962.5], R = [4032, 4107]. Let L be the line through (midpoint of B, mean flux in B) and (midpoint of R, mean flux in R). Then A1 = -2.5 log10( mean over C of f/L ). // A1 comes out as 0.05 mag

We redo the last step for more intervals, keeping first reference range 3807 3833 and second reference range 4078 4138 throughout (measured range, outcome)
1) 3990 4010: -0.05 mag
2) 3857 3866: -0.10 mag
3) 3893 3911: 0.06 mag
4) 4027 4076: -0.07 mag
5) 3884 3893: -0.04 mag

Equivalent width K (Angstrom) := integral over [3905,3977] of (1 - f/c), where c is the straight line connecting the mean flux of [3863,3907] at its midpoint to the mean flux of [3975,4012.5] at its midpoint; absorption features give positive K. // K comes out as 5.2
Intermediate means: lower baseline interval 17.6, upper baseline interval 17.3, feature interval 16.2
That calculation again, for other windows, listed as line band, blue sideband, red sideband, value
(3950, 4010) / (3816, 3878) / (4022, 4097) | 2.40 Angstrom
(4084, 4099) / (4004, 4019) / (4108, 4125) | 1.02 Angstrom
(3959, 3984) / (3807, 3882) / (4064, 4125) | 1.80 Angstrom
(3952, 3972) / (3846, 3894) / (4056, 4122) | 1.77 Angstrom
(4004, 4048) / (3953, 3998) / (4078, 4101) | -4.23 Angstrom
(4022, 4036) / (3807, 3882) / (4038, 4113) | -0.25 Angstrom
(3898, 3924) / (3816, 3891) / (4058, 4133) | 0.93 Angstrom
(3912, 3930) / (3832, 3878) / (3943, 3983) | -1.13 Angstrom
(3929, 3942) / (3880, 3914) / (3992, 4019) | 1.07 Angstrom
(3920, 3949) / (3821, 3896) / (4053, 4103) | 1.89 Angstrom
